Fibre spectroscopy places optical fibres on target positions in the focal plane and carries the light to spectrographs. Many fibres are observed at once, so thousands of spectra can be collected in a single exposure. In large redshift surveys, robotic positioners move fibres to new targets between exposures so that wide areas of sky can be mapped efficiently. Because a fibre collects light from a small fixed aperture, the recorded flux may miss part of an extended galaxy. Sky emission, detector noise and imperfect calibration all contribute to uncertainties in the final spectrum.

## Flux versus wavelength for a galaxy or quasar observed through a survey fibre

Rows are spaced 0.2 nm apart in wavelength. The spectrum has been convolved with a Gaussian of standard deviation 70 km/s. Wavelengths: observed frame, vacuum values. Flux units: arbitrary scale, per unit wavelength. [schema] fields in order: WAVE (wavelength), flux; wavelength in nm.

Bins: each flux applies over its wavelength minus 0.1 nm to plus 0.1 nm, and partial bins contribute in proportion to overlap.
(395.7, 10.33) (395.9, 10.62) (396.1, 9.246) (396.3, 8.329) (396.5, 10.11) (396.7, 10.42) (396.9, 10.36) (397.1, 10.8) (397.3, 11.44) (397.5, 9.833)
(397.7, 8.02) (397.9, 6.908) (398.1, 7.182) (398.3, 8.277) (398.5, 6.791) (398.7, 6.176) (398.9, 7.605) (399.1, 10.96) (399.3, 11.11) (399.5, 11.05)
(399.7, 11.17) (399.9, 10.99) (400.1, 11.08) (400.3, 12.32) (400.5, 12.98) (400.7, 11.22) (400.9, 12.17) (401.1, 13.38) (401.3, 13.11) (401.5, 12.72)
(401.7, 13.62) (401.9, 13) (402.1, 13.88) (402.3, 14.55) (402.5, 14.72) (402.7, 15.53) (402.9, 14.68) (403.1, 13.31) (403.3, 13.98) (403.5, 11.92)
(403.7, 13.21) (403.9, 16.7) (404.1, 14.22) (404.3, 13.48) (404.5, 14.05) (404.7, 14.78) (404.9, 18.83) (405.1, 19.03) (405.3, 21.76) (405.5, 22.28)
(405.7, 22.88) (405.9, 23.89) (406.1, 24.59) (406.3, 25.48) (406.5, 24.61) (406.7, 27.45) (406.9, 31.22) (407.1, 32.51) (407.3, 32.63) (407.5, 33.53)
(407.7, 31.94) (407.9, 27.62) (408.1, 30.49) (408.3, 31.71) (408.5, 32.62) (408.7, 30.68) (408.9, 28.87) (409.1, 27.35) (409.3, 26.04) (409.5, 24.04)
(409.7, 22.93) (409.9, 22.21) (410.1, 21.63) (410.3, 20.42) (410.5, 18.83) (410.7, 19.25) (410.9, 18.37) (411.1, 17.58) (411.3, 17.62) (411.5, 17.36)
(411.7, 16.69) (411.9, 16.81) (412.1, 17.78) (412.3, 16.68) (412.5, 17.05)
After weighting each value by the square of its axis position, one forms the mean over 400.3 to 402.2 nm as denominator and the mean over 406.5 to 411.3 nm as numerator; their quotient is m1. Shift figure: 2.1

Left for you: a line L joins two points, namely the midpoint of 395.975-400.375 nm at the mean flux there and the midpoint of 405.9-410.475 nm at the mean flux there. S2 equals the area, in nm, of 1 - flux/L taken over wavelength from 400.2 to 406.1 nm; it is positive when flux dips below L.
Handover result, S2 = 0.99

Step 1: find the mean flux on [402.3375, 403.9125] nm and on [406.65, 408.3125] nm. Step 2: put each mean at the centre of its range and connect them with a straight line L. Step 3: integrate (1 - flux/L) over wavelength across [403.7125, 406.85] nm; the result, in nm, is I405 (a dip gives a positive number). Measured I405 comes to 0.35 nm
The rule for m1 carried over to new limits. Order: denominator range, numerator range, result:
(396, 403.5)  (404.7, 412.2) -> 2.25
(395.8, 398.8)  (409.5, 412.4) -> 2.27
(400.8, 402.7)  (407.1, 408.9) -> 2.38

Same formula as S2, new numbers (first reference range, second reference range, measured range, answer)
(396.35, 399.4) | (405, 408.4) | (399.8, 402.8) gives 0.57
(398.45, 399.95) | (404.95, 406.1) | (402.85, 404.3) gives 0.34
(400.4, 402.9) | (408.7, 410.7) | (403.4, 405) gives 0.20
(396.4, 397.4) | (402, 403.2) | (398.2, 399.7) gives 0.38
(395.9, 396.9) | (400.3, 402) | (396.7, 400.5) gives 0.50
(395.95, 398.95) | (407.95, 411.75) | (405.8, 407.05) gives -0.44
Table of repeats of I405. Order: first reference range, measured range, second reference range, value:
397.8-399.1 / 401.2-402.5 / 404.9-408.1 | 0.165 nm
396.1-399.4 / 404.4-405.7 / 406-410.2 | 0.218 nm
